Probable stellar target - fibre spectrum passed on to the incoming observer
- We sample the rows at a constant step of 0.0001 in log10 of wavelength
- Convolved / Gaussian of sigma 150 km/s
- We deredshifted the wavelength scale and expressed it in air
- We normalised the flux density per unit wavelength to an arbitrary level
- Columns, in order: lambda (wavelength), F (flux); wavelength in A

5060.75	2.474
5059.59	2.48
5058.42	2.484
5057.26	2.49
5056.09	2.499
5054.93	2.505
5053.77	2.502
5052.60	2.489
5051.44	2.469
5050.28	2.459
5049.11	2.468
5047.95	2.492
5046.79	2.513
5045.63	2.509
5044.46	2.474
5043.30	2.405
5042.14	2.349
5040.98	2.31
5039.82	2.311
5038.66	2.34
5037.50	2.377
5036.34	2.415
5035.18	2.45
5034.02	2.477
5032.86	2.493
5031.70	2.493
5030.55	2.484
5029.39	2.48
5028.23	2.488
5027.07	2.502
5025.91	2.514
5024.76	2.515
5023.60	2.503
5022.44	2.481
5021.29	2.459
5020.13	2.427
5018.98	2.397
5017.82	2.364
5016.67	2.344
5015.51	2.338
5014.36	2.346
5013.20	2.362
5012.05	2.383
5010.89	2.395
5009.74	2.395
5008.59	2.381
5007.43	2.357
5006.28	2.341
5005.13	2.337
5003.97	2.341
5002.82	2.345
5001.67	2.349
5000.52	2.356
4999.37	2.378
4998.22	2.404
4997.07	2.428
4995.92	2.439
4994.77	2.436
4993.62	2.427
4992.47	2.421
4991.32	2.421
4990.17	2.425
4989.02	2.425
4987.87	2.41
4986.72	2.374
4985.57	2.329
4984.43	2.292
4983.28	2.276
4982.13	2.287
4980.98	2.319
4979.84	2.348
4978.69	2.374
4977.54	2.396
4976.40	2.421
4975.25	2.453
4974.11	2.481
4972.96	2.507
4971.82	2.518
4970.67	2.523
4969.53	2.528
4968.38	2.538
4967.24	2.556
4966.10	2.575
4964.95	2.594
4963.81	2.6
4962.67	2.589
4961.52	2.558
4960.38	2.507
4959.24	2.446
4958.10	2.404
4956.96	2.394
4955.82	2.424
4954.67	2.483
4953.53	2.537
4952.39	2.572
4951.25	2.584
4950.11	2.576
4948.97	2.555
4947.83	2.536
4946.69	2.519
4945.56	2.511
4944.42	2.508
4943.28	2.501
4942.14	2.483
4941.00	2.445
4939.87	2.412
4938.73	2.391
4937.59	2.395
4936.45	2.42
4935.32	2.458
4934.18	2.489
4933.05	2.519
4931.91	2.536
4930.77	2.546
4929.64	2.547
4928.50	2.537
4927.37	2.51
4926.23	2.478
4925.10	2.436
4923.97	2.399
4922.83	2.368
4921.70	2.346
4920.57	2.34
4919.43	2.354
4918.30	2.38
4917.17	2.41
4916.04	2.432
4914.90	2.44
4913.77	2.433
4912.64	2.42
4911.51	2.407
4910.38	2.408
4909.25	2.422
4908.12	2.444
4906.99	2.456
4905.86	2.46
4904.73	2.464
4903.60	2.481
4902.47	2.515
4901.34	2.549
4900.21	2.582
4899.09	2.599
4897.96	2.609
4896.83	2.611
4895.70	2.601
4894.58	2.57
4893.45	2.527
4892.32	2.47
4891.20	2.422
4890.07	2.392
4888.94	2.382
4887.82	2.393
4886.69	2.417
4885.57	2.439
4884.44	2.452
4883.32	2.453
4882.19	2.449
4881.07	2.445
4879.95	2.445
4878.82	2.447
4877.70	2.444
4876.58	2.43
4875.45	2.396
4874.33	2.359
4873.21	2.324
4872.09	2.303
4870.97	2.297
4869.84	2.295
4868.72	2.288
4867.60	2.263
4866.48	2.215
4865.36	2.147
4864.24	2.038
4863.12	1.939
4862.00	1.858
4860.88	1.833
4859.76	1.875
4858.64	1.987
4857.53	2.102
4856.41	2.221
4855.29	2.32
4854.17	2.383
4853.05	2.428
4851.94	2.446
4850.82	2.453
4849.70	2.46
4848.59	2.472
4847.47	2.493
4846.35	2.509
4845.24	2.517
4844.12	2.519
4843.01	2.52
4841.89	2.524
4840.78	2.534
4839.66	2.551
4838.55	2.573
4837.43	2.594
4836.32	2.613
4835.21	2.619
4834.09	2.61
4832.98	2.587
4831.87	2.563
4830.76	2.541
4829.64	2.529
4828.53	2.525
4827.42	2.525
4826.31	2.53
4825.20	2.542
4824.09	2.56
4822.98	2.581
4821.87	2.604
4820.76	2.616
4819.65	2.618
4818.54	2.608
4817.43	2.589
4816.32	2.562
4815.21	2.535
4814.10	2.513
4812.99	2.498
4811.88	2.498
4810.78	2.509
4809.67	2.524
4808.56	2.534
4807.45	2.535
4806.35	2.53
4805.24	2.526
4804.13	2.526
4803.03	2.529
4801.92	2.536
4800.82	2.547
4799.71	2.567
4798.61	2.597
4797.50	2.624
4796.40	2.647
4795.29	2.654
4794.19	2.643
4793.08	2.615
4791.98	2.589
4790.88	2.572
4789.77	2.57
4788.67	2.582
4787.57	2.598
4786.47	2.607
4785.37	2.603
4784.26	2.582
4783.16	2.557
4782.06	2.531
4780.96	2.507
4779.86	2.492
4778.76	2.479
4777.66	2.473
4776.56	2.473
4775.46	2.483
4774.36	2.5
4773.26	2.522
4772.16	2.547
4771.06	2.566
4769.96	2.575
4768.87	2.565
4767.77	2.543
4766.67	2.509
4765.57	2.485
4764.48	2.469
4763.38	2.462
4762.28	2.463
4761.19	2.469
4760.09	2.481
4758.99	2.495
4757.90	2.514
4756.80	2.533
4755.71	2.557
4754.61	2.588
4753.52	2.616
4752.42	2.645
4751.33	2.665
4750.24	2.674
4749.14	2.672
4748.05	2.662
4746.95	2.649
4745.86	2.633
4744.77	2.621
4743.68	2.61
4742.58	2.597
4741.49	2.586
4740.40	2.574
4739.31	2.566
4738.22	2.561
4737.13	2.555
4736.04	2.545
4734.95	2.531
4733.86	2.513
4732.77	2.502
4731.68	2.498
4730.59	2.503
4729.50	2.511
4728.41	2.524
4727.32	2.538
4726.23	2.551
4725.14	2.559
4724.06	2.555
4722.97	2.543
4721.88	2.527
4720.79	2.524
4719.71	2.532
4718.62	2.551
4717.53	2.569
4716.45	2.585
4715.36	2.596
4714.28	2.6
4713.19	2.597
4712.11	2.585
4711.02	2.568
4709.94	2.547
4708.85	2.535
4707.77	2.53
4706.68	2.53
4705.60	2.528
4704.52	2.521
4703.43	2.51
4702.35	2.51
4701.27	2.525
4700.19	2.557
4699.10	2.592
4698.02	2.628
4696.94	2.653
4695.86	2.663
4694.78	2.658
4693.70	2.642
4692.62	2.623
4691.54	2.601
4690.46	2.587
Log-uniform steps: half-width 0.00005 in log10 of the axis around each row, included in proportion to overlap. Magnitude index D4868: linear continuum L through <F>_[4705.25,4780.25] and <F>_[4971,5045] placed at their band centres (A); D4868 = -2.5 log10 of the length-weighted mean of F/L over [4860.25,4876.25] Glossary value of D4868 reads 0.14 mag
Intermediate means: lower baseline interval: 2.55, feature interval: 2.18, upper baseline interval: 2.4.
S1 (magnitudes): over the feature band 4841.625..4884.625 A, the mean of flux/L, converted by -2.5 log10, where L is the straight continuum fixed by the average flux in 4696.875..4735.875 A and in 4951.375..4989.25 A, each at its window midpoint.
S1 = 0.082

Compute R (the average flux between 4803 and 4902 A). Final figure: 2.44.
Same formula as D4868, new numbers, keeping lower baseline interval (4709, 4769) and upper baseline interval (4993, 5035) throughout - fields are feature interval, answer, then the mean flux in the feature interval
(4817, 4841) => -0.027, 2.57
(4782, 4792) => -0.021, 2.58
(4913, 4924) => 0.034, 2.39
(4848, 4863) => 0.133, 2.21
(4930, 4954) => -0.021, 2.5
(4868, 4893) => 0.039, 2.4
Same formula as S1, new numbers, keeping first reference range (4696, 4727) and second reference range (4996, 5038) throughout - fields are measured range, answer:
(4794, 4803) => -0.033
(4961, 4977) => -0.041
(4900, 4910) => -0.005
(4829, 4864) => 0.047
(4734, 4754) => -0.027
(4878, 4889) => 0.019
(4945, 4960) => -0.026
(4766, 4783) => 0.005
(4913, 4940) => 0.007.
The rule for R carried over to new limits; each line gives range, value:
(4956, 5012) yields 2.42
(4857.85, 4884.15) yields 2.24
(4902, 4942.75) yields 2.44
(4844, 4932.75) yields 2.39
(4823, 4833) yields 2.55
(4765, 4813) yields 2.55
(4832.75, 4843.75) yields 2.57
